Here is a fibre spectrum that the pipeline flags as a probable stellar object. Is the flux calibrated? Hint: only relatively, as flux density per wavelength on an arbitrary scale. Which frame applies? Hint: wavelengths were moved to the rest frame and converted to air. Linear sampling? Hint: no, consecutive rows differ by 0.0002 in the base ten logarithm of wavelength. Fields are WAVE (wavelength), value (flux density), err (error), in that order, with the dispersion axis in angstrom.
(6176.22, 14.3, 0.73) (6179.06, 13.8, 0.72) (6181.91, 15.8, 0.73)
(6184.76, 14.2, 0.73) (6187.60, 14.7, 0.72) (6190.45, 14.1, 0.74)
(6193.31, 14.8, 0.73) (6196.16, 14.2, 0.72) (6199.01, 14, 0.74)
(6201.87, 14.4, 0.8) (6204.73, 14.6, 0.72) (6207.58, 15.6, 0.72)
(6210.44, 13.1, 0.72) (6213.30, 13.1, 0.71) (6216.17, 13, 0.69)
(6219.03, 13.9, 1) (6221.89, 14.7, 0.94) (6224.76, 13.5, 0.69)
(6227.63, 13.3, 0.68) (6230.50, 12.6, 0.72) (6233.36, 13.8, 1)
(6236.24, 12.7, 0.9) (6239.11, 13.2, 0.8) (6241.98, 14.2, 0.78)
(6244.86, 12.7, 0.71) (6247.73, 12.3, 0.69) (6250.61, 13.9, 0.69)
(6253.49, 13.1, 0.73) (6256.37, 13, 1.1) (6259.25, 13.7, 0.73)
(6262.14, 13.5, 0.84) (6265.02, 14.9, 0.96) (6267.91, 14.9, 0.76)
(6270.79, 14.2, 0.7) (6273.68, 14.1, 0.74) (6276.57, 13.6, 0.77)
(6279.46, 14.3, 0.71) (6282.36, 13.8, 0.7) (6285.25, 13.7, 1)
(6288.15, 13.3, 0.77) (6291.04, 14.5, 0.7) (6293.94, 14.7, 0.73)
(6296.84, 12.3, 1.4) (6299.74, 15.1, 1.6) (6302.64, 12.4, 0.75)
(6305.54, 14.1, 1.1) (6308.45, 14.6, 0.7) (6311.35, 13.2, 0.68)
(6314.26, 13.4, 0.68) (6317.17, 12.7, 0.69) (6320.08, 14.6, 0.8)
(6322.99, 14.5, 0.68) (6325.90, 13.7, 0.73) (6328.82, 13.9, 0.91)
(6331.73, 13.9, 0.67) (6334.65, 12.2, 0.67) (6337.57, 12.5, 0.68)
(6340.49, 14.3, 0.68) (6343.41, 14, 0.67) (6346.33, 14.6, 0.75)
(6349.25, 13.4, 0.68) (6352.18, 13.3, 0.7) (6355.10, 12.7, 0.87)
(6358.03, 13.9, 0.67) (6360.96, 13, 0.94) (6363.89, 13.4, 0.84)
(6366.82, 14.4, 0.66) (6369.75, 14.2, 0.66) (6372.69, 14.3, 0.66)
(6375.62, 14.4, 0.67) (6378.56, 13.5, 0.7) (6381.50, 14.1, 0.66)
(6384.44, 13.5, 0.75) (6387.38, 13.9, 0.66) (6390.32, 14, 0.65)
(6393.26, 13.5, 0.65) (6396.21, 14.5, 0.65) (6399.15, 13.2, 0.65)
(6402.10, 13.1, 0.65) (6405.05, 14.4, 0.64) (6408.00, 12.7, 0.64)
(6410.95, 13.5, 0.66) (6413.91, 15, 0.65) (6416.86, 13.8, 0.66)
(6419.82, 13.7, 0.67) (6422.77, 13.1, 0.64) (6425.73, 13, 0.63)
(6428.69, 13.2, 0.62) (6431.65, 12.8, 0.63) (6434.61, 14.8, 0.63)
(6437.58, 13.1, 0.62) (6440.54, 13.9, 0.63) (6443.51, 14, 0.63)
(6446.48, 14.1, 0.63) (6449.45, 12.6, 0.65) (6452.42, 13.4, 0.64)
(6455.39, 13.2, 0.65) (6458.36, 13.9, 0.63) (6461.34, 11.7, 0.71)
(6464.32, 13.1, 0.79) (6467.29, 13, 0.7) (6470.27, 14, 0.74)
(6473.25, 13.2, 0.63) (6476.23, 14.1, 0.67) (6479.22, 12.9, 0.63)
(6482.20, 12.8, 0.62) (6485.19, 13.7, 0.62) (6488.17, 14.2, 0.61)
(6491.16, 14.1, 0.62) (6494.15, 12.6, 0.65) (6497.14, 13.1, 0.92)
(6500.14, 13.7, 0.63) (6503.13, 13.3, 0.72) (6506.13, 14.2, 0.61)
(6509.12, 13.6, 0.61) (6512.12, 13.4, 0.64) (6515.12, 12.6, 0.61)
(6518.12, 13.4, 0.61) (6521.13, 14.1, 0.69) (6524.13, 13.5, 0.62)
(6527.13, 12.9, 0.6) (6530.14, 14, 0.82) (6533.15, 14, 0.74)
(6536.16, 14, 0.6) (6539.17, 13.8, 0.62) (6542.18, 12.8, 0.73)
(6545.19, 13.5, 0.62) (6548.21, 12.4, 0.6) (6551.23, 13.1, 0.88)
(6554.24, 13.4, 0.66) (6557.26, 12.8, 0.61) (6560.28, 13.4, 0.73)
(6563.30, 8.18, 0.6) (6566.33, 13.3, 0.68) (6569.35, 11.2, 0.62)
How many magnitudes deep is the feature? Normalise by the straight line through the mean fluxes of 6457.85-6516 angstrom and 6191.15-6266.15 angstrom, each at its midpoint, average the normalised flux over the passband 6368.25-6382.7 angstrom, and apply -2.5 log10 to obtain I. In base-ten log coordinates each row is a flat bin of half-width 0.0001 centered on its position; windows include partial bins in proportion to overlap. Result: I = -0.05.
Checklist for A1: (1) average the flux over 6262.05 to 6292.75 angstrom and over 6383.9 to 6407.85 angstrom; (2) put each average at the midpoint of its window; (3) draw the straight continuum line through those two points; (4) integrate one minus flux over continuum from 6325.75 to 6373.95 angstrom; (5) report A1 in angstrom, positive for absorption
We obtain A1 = 0.84 angstrom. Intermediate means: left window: 14.1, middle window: 13.6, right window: 13.7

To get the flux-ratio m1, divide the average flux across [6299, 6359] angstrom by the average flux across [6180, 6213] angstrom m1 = 0.94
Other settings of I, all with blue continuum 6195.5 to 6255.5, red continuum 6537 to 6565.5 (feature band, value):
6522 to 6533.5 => -0.07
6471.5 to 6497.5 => -0.05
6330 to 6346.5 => -0.02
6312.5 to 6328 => -0.04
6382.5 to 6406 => -0.05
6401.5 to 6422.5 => -0.06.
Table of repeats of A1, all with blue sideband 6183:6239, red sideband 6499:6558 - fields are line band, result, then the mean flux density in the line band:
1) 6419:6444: 0.2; 13.5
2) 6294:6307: 0.2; 13.6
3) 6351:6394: -0.3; 13.7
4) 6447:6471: 0.7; 13.1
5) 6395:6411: 0.1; 13.6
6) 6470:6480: 0.0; 13.5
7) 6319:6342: 0.1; 13.7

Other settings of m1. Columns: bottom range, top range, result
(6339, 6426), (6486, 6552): 0.98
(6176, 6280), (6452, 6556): 0.96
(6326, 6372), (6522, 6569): 0.95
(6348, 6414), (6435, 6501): 0.98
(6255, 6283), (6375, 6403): 0.98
